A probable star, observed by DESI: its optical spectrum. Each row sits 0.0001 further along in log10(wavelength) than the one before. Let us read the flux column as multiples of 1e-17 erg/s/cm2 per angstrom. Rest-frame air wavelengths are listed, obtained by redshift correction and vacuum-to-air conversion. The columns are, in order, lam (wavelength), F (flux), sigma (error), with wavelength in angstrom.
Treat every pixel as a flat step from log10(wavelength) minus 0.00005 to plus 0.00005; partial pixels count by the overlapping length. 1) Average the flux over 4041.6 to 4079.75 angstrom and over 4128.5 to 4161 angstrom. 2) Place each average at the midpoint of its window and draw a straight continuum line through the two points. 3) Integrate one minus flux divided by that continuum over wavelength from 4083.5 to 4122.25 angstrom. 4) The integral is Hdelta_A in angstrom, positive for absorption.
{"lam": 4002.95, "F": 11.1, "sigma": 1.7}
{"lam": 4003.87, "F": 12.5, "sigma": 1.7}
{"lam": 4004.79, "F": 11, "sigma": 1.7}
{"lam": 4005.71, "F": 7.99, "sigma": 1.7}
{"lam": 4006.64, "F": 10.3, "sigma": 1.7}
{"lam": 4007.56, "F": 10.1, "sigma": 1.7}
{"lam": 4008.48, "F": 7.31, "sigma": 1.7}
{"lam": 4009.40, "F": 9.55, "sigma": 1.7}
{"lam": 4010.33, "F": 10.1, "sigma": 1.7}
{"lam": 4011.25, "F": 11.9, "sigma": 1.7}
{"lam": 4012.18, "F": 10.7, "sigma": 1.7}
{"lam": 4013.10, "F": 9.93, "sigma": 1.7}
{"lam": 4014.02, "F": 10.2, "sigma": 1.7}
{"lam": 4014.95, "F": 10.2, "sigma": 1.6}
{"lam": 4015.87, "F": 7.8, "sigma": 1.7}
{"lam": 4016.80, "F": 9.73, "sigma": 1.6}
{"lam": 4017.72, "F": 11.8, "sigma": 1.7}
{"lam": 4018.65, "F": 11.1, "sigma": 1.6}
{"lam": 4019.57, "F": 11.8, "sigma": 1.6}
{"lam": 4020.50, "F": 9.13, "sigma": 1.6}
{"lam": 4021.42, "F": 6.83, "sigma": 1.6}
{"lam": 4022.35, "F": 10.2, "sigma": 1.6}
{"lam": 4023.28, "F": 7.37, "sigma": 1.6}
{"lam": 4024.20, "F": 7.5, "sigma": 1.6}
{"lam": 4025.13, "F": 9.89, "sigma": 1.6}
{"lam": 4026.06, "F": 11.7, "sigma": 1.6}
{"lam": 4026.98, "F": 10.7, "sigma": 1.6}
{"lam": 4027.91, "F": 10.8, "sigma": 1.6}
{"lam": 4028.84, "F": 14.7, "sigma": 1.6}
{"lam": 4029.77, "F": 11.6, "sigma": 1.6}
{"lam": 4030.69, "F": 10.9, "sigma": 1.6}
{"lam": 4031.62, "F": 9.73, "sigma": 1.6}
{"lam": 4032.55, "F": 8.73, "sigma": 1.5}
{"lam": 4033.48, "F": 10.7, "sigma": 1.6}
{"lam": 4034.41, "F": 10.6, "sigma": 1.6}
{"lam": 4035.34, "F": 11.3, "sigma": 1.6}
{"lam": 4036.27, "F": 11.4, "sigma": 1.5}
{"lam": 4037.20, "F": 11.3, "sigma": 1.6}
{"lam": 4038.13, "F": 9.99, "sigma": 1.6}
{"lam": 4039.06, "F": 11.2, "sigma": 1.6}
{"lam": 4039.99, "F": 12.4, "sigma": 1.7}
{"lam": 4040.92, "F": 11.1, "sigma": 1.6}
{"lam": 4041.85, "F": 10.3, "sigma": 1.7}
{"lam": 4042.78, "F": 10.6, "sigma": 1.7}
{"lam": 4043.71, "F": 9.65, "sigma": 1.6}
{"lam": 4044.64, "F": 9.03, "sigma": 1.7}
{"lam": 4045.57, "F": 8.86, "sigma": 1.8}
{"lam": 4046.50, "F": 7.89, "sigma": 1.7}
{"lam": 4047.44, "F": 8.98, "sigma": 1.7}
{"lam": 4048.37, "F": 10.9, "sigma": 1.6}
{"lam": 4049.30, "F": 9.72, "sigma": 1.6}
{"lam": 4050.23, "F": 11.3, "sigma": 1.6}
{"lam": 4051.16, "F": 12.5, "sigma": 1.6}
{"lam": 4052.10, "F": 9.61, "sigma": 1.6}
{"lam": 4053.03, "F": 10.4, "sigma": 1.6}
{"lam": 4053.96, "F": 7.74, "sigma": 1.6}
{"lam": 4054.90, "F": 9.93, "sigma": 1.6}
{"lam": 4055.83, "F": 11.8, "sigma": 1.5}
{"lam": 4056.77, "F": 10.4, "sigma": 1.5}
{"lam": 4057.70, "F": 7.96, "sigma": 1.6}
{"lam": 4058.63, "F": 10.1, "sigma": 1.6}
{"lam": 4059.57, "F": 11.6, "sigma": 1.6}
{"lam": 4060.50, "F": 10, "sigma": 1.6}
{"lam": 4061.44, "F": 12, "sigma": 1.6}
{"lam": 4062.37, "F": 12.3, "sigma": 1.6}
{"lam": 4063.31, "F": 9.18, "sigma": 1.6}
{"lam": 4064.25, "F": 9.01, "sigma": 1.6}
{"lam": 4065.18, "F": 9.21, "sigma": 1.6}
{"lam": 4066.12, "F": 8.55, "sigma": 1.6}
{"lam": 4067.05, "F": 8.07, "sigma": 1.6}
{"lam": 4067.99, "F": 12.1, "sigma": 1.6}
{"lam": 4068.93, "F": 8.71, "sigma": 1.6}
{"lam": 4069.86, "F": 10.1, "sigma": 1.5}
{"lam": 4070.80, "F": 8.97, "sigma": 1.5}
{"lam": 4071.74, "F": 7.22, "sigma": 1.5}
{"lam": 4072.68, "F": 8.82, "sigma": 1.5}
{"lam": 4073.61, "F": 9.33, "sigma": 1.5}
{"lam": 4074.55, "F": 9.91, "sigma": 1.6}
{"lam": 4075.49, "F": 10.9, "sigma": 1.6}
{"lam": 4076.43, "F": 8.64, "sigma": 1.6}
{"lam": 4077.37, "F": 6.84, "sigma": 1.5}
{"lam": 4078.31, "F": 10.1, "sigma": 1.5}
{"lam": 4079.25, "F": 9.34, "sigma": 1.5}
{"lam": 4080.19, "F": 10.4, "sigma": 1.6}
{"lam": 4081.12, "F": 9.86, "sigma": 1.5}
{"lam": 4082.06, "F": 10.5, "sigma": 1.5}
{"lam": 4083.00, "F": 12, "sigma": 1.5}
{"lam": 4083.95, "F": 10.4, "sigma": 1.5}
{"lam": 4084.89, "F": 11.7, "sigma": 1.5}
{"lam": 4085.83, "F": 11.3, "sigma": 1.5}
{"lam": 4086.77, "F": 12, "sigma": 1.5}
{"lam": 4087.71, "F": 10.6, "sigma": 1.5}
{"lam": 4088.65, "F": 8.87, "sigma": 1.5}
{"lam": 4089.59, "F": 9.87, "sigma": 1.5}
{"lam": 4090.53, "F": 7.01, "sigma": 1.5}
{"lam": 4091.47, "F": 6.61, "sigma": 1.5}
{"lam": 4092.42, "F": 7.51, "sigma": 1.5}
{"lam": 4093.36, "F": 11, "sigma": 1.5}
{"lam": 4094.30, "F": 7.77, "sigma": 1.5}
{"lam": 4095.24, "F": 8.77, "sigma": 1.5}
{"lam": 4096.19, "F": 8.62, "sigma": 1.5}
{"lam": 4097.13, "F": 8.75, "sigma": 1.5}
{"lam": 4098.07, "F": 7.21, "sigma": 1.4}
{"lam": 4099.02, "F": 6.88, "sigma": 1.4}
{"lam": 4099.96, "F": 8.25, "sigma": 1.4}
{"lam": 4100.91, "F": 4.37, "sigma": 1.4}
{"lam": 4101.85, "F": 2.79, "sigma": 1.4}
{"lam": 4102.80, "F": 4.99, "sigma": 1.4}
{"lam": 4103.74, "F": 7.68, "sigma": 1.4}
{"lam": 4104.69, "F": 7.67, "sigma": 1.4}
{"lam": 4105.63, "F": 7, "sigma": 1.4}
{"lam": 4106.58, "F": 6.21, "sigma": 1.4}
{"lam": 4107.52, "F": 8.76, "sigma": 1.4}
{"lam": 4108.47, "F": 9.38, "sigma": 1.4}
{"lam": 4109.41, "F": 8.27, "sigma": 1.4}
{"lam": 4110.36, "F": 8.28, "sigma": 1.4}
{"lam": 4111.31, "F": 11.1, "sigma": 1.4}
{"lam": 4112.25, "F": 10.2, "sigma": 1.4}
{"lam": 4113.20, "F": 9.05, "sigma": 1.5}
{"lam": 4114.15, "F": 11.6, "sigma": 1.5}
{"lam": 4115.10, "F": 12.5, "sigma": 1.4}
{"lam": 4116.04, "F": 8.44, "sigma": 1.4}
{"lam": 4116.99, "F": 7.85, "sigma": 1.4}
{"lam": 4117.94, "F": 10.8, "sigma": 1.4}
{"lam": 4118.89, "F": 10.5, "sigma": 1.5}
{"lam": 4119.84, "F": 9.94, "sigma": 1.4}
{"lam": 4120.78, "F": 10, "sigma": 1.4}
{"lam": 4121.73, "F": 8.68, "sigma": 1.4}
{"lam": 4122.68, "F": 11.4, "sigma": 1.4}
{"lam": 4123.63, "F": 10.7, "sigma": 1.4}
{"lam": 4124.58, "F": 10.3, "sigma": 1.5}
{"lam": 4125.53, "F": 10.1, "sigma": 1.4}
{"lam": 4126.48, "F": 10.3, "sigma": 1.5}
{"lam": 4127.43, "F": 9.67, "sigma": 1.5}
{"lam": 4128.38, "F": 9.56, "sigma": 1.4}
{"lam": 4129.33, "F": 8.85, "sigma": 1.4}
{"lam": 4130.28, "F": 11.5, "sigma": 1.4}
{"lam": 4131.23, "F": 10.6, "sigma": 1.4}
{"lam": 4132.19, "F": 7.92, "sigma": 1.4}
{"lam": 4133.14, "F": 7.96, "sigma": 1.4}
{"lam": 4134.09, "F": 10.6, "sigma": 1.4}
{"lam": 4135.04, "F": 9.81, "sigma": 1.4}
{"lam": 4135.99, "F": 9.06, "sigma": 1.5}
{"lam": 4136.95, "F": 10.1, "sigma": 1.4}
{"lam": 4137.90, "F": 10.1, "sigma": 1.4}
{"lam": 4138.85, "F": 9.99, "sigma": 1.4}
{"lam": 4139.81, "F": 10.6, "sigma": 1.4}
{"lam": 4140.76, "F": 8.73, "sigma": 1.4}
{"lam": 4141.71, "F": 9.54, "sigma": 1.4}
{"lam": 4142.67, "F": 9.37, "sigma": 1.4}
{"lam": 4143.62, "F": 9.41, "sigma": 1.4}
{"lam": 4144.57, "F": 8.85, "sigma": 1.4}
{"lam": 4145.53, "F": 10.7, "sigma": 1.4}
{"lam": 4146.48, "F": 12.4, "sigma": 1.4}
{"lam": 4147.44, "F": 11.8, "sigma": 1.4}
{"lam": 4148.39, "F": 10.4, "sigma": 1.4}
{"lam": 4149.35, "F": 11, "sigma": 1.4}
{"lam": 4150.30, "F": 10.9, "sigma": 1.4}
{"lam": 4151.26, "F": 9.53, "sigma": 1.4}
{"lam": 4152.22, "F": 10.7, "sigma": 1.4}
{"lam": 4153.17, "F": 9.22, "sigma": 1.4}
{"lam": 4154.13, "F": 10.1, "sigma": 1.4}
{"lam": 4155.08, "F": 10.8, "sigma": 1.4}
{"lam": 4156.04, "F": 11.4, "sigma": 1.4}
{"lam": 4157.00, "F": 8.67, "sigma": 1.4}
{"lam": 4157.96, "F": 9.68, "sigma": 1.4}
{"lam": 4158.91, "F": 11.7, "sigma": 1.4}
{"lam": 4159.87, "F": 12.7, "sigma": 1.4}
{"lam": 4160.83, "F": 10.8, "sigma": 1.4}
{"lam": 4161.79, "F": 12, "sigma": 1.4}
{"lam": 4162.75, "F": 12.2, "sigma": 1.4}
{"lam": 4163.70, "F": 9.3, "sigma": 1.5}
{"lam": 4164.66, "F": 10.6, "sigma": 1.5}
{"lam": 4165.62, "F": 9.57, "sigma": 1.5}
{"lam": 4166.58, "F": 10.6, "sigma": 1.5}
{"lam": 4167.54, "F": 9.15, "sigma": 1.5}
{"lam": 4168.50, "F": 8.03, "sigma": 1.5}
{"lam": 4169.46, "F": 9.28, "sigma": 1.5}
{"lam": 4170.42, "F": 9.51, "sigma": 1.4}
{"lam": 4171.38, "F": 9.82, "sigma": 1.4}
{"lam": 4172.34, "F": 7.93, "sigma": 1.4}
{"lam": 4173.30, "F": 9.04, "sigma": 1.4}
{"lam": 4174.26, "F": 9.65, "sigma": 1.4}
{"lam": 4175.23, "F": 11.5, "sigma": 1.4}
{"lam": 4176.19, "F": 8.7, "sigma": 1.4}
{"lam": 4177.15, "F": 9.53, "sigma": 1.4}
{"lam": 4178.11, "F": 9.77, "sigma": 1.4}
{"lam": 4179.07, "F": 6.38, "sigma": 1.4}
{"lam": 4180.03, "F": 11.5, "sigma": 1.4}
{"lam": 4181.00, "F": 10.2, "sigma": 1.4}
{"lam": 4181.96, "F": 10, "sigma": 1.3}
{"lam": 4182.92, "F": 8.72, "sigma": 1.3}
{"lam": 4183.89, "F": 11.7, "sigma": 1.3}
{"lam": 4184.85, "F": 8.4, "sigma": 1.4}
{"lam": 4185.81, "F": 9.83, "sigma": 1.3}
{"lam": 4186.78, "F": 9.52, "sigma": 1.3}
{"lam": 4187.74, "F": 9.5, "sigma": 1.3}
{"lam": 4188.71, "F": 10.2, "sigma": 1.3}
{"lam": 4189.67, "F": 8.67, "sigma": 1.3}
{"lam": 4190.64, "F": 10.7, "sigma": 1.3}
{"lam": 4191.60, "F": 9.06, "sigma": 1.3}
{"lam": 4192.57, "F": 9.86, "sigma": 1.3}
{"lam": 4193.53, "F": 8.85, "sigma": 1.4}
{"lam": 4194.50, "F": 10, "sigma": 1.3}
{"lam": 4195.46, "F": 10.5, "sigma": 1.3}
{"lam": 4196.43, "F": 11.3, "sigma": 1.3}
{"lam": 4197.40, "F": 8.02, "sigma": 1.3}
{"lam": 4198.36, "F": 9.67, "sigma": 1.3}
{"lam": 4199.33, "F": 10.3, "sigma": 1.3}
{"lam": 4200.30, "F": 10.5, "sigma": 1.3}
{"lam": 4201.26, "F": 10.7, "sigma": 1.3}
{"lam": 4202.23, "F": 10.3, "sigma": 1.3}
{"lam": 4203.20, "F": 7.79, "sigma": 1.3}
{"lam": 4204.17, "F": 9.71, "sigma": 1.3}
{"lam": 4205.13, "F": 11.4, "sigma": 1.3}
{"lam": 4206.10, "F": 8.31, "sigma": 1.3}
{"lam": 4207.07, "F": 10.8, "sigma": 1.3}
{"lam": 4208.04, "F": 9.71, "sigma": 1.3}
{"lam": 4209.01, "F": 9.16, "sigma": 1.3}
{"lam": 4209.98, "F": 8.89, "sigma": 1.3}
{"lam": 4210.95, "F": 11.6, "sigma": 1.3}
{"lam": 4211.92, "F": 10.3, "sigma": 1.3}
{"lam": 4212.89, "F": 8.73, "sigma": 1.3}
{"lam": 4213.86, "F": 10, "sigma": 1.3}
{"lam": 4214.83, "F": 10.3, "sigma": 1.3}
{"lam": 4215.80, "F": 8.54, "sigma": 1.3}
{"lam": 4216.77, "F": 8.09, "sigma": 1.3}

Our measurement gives 4.6 angstrom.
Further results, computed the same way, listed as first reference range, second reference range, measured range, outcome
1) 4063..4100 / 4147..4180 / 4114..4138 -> -0.54 angstrom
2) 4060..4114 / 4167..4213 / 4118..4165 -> -4.48 angstrom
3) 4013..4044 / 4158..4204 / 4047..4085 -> 1.28 angstrom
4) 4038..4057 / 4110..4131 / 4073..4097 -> 1.34 angstrom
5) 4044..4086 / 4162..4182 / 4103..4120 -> 1.17 angstrom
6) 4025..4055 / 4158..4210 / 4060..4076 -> 1.09 angstrom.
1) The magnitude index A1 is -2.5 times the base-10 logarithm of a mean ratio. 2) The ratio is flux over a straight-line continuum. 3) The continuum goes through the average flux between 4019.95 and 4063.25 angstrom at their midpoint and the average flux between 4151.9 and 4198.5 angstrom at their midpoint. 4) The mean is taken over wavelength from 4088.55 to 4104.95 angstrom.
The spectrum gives 0.33 mag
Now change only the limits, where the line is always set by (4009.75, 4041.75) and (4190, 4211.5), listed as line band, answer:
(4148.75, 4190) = 0.00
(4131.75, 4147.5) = 0.03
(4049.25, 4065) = 0.00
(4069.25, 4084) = 0.08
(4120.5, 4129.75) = 0.02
